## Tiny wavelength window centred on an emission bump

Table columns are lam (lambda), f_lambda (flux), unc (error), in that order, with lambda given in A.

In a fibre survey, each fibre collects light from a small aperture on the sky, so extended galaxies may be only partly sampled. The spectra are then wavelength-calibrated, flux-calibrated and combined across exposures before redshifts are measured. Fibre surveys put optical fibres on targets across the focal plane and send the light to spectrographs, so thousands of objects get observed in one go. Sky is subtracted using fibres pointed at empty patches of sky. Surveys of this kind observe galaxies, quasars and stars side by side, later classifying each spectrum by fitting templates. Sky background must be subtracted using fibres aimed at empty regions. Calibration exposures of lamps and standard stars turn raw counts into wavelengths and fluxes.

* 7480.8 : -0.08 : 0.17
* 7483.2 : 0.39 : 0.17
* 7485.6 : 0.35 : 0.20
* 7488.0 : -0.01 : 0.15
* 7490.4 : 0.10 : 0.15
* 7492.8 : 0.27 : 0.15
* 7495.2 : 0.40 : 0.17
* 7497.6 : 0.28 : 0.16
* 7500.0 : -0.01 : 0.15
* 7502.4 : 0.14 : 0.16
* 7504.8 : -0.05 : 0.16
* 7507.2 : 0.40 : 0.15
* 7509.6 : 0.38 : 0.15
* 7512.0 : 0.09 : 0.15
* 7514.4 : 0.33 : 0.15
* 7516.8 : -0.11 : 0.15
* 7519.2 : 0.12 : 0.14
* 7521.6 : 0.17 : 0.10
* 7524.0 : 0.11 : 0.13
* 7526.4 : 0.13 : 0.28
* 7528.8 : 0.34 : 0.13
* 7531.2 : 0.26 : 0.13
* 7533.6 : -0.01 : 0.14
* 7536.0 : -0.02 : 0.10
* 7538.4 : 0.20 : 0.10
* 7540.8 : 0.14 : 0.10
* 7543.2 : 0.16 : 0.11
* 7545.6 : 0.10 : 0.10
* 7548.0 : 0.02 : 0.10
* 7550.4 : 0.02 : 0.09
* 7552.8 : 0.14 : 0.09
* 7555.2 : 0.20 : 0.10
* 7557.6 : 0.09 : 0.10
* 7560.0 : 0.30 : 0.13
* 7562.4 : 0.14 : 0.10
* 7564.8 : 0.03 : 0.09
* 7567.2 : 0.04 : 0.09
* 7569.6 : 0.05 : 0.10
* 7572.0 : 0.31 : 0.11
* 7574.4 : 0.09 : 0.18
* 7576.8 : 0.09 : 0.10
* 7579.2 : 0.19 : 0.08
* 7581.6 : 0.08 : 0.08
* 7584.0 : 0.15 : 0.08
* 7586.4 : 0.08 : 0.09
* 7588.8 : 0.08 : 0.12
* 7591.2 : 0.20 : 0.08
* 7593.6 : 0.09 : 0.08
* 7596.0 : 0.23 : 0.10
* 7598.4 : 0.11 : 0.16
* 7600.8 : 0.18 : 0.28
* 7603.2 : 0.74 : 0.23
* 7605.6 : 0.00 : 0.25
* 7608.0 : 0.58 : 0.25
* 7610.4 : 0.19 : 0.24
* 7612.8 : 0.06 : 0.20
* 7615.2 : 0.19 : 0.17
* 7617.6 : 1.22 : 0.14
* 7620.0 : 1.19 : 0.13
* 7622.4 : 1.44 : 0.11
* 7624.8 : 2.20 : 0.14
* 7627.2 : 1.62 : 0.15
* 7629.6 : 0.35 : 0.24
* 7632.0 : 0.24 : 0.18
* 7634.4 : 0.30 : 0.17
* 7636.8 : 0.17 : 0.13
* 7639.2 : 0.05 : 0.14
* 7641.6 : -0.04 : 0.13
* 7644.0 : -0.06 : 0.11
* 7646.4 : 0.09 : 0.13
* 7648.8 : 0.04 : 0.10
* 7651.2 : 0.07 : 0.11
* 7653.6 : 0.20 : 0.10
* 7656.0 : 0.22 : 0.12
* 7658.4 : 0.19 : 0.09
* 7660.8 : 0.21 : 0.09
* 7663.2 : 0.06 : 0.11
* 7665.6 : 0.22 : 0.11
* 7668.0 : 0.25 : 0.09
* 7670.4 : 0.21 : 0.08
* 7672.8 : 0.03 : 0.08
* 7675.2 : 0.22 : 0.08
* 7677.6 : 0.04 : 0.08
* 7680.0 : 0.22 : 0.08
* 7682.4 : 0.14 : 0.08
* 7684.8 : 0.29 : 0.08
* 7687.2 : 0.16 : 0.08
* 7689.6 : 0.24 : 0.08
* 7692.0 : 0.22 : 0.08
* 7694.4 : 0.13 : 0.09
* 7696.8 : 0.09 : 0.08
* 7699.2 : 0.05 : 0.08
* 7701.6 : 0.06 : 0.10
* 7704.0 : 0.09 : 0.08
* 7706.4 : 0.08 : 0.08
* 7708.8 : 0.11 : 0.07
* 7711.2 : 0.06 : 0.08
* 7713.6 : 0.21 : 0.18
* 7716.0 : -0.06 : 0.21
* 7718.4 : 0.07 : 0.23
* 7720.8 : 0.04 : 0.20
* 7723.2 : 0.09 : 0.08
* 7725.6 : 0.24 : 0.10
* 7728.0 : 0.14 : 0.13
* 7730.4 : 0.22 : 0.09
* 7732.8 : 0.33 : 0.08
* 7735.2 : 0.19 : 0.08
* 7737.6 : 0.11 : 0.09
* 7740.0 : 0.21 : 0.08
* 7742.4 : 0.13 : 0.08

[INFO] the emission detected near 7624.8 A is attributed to [O II]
